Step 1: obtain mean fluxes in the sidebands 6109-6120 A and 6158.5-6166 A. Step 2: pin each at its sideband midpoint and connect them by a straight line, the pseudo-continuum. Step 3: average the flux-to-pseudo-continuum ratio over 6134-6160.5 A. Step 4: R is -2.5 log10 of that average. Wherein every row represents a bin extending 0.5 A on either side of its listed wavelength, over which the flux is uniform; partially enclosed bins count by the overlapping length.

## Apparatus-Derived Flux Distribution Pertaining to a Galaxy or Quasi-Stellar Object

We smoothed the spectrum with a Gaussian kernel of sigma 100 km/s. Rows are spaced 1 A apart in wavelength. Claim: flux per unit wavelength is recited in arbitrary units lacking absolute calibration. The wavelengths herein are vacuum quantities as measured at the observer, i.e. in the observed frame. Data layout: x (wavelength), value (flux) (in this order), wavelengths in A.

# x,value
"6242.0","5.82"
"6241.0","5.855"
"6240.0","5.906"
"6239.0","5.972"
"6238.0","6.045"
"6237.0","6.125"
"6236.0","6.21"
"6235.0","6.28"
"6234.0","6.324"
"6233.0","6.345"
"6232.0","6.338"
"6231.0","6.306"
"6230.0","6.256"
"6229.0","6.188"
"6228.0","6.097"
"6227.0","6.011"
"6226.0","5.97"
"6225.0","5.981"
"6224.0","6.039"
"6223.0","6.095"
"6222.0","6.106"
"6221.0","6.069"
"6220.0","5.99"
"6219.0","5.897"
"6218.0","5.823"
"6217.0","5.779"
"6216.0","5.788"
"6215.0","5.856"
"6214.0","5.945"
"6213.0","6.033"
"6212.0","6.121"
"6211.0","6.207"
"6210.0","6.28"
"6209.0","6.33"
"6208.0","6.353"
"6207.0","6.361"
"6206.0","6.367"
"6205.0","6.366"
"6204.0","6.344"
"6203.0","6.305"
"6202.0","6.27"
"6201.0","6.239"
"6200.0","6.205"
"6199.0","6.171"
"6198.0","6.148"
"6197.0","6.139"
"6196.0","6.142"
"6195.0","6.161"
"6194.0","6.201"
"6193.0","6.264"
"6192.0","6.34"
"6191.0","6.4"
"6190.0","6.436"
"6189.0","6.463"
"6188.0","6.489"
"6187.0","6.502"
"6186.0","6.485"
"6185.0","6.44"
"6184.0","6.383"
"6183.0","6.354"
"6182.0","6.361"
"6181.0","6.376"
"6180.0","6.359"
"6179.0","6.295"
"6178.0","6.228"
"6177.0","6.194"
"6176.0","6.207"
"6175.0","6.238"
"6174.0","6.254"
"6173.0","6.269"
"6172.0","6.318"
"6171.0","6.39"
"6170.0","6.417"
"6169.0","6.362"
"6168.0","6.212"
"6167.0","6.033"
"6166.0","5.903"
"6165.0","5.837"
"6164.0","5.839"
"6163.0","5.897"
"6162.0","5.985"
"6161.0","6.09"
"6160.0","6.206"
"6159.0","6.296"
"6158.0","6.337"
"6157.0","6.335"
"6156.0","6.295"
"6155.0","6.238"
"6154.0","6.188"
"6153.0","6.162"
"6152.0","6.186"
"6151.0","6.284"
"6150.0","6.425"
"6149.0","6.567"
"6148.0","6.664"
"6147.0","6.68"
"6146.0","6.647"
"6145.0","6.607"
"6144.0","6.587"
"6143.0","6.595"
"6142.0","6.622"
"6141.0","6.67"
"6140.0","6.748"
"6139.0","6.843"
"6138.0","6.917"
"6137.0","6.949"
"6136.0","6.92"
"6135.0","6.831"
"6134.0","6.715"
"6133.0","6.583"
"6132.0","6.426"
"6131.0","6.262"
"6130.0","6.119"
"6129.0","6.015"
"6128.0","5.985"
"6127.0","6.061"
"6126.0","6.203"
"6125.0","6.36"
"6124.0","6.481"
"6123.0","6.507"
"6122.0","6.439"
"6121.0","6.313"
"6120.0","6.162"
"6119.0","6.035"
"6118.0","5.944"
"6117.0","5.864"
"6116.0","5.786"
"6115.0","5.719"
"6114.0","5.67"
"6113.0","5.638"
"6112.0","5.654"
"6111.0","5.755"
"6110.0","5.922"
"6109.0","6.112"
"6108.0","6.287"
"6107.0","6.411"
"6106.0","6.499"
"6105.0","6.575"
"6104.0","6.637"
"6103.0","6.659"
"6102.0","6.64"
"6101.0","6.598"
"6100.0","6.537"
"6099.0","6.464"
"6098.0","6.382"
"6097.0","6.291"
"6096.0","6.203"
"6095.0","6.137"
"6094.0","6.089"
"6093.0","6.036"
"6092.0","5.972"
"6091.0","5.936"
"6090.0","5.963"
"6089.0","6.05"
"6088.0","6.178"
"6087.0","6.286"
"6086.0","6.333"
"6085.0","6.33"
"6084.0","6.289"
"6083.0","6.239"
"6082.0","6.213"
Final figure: -0.10 mag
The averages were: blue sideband 5.83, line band 6.53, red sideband 6.01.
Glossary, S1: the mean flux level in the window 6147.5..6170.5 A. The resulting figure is 6.21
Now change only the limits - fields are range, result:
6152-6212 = 6.26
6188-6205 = 6.27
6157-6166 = 6.07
